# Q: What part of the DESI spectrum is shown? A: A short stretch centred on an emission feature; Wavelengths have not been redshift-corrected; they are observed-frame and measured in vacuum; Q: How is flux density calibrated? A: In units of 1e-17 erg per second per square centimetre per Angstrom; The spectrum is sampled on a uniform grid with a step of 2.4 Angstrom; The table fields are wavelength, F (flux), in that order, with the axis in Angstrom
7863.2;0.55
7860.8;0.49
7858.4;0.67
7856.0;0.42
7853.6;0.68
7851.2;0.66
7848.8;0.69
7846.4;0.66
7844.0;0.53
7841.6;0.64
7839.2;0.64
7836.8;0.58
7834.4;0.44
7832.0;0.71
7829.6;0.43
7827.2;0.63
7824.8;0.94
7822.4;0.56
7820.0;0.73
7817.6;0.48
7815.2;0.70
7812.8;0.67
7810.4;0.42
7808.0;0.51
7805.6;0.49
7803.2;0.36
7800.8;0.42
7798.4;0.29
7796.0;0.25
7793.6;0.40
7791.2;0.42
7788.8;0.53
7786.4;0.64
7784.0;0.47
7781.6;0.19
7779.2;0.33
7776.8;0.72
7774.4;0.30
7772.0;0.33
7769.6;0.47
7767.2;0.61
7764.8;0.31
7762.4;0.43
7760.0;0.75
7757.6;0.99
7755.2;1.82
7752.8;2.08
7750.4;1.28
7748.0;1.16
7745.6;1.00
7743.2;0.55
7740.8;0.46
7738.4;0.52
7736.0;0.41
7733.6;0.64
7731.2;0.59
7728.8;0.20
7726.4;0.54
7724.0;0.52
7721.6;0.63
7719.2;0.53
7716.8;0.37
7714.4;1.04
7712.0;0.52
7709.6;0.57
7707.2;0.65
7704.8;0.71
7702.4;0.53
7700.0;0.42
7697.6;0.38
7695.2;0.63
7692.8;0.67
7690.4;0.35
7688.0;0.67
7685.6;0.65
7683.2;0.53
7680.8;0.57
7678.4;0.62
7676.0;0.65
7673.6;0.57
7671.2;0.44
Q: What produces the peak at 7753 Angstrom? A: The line Hbeta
